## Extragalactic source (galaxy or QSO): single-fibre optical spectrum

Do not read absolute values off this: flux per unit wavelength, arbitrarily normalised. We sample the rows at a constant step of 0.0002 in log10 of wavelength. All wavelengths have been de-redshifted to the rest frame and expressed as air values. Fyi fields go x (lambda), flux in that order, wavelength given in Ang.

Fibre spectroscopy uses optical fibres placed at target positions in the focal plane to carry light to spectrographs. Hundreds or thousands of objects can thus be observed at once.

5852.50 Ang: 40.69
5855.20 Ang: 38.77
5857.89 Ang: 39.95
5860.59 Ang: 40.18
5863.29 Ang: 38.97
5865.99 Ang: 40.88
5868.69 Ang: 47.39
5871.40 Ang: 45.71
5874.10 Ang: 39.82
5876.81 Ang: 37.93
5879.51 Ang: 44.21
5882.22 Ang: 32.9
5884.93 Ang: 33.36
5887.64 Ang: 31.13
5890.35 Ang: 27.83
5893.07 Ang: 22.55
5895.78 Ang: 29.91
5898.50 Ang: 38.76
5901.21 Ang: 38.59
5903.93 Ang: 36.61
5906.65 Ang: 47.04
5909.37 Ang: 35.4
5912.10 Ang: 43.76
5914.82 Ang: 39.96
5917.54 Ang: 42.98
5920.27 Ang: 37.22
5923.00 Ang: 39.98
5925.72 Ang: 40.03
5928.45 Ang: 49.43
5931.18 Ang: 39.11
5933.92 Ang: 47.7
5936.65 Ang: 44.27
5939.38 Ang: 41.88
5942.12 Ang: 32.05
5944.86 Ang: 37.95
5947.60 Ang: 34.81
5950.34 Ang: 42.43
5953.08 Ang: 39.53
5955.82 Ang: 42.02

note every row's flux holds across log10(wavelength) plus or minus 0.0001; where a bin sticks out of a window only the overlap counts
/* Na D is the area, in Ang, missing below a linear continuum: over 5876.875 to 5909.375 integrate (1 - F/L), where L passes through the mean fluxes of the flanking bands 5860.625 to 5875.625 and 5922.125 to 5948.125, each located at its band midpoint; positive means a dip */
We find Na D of 5.3 Ang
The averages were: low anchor 42.3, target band 35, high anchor 40.9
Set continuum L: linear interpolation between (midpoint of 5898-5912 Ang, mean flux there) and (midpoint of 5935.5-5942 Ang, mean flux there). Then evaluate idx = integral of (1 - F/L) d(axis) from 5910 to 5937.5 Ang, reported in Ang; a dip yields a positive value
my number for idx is -1.2 Ang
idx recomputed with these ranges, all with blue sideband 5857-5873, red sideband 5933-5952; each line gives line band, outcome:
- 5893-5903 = 1.8 Ang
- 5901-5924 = 0.3 Ang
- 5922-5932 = -0.5 Ang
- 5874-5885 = 1.0 Ang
